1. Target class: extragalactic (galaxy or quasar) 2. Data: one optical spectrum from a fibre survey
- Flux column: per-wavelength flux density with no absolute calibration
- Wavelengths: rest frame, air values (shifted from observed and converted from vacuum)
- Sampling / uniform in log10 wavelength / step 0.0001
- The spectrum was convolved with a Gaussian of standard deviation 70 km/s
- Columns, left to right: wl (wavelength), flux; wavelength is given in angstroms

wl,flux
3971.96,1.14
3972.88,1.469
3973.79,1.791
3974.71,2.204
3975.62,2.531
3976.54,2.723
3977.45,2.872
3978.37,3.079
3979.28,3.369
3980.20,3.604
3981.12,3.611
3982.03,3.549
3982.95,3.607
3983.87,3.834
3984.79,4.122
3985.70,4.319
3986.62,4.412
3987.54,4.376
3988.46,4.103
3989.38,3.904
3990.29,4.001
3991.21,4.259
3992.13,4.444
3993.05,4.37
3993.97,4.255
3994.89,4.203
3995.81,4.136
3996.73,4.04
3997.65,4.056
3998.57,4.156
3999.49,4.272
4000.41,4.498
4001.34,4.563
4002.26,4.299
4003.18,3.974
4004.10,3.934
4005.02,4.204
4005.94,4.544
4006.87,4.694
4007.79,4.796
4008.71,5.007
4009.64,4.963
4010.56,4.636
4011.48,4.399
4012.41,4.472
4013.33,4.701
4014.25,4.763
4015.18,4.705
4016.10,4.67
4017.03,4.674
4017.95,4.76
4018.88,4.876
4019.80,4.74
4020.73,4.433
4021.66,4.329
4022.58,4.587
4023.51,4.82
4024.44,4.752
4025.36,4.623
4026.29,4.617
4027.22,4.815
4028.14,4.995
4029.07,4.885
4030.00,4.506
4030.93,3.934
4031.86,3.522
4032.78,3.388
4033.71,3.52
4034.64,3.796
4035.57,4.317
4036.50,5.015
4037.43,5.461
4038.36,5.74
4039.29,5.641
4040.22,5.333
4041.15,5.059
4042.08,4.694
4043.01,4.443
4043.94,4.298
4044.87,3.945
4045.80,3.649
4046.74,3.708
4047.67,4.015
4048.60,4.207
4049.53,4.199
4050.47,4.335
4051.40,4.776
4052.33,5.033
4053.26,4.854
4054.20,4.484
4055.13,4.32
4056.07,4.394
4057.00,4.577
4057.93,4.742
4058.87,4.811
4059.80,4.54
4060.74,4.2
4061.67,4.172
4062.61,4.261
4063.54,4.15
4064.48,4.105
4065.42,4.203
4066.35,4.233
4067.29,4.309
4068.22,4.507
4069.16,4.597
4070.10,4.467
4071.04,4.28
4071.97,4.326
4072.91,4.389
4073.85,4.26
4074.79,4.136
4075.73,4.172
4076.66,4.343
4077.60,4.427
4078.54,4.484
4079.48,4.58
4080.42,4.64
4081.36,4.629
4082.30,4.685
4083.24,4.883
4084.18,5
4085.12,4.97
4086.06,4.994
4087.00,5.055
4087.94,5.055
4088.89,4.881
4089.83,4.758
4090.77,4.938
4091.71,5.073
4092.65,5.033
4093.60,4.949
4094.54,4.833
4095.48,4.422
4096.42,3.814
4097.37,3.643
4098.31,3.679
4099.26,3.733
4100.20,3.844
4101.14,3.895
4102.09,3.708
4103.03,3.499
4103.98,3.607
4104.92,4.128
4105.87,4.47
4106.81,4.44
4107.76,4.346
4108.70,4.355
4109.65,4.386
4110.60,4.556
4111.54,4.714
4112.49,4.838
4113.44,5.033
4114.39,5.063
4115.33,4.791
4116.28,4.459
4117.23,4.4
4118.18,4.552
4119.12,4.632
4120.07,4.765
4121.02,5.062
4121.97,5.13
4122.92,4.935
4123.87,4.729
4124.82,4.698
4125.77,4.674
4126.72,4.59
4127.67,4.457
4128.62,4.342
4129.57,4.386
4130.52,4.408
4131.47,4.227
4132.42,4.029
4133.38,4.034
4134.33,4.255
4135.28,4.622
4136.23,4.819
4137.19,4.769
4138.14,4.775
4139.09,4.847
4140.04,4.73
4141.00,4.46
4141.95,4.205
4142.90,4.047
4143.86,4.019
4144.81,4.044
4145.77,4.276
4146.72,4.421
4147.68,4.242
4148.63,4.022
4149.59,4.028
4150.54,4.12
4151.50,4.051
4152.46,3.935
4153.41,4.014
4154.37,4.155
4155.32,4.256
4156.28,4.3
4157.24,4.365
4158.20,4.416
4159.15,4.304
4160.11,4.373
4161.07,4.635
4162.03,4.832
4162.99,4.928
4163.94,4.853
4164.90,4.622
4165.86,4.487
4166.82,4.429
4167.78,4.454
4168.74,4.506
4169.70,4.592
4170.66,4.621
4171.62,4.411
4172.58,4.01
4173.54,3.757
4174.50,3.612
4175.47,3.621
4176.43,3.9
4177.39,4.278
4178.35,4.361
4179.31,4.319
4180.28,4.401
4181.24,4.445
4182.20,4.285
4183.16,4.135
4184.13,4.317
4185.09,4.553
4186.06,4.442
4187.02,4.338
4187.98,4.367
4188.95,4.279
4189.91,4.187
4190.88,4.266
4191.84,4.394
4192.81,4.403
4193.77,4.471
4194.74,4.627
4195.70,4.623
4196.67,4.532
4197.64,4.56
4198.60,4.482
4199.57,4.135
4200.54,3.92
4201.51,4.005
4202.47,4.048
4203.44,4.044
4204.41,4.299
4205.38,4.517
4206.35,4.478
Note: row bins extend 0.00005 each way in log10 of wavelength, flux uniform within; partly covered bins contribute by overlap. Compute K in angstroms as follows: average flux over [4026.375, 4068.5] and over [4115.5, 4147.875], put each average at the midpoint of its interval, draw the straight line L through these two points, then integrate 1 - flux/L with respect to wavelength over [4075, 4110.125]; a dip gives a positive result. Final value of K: 0.3 angstroms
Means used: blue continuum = 4.45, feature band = 4.44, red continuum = 4.51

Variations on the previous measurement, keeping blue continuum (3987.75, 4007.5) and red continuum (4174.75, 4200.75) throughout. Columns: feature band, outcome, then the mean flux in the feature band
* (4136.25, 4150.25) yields -0.2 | 4.36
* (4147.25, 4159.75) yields 0.4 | 4.17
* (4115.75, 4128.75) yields -1.2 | 4.68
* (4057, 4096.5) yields -2.7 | 4.56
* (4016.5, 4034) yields -0.9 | 4.47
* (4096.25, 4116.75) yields 0.2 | 4.23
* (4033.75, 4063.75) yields -1.9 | 4.53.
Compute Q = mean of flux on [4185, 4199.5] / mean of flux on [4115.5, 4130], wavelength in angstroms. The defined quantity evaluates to 0.95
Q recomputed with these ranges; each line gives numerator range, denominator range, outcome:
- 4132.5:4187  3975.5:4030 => 1.01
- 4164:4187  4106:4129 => 0.92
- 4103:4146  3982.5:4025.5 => 1.02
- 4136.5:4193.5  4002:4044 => 0.94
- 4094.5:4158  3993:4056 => 0.97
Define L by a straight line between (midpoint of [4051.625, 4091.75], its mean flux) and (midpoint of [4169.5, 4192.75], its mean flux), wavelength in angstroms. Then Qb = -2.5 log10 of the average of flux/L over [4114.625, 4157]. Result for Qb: -0.014 mag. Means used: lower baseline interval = 4.55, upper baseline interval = 4.24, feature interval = 4.43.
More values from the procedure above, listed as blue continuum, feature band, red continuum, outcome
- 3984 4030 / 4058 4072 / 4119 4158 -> 0.02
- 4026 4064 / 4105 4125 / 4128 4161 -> -0.08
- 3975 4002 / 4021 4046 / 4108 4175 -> -0.12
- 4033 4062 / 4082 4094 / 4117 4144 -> -0.10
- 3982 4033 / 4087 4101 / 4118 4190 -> -0.02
